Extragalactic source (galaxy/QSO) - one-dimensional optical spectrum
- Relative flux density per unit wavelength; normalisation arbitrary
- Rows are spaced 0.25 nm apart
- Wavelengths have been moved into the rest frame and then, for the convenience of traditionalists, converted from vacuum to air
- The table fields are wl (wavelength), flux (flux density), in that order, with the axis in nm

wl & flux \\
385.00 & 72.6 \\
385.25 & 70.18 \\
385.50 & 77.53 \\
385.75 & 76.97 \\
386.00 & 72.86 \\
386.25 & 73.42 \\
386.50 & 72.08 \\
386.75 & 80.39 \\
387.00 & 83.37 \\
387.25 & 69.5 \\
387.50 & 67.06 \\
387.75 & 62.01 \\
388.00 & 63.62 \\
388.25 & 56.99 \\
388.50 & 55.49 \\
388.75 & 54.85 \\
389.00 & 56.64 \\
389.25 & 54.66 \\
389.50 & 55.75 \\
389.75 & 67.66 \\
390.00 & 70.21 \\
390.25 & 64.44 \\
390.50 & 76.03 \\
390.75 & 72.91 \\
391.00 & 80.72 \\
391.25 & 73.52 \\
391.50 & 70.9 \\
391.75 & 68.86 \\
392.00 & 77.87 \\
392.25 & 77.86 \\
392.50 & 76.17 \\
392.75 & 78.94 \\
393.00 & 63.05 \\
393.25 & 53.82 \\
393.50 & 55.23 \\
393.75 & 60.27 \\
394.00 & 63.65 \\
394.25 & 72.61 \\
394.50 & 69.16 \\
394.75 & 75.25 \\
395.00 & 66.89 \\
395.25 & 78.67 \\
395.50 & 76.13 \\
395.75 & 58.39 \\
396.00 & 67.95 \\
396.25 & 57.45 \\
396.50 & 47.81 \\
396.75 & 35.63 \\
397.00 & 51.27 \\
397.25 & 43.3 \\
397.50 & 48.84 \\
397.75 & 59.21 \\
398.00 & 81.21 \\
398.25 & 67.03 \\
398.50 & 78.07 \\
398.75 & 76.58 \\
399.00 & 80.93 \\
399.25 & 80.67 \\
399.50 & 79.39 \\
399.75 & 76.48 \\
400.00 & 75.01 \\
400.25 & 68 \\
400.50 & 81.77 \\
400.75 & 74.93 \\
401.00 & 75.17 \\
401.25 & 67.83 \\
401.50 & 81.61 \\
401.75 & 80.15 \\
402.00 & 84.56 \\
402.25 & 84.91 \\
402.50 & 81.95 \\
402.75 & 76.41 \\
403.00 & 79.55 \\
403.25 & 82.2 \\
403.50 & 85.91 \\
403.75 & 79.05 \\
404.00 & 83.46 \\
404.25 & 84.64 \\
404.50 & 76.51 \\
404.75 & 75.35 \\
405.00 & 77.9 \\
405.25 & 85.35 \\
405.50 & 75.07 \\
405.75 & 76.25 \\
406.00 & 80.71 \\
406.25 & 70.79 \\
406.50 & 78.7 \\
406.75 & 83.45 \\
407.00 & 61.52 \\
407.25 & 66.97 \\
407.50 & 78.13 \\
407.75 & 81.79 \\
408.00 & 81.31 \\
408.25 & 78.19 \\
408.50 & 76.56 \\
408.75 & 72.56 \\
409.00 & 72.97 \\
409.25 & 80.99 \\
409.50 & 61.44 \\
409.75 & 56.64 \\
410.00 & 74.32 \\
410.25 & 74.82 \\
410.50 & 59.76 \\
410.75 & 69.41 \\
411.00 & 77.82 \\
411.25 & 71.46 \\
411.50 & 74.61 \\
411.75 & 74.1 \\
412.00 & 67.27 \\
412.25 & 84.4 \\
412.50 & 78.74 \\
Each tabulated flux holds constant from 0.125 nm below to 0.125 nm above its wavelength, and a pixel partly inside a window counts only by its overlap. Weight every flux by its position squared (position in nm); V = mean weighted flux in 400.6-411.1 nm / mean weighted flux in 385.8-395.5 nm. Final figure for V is 1.2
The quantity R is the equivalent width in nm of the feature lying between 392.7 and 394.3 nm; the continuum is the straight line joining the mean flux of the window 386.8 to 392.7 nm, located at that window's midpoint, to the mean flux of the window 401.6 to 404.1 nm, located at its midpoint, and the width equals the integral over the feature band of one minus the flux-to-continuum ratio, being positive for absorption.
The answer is 0.20 nm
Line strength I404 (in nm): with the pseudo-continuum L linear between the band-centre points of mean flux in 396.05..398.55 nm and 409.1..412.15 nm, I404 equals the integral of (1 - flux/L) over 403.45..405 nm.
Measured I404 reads -0.40 nm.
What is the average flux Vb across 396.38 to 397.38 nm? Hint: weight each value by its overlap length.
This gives 44.5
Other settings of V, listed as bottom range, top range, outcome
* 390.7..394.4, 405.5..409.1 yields 1.17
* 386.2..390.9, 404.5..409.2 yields 1.27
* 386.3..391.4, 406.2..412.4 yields 1.21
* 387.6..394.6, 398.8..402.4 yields 1.23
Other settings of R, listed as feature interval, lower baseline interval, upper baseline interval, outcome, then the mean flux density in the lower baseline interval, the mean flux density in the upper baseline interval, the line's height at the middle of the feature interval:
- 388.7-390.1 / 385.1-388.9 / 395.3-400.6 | 0.17 nm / 69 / 66.3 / 68.4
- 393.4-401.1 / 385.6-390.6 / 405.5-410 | 0.33 nm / 66.7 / 74.1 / 70.1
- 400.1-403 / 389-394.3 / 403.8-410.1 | -0.20 nm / 68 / 75.7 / 73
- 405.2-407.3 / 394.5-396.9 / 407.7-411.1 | -0.15 nm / 62.9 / 72.5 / 70.3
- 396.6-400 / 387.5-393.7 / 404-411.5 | 0.19 nm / 66.1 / 74.7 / 70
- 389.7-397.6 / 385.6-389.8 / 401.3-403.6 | 0.69 nm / 66.1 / 81.4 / 72.3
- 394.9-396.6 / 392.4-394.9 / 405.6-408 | 0.08 nm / 66.7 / 75.7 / 68.2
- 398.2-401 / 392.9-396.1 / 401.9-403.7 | -0.02 nm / 66.2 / 82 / 76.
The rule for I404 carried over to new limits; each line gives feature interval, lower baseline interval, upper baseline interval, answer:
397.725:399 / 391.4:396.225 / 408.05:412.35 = -0.083 nm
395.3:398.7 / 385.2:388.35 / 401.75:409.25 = 0.679 nm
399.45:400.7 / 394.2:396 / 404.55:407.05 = -0.038 nm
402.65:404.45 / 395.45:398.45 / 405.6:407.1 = -0.288 nm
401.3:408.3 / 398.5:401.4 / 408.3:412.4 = -0.439 nm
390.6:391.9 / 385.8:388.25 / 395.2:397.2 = -0.171 nm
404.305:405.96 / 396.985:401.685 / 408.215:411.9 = -0.155 nm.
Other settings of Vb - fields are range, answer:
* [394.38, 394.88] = 72.2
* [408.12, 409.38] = 76.2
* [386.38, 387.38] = 76.3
